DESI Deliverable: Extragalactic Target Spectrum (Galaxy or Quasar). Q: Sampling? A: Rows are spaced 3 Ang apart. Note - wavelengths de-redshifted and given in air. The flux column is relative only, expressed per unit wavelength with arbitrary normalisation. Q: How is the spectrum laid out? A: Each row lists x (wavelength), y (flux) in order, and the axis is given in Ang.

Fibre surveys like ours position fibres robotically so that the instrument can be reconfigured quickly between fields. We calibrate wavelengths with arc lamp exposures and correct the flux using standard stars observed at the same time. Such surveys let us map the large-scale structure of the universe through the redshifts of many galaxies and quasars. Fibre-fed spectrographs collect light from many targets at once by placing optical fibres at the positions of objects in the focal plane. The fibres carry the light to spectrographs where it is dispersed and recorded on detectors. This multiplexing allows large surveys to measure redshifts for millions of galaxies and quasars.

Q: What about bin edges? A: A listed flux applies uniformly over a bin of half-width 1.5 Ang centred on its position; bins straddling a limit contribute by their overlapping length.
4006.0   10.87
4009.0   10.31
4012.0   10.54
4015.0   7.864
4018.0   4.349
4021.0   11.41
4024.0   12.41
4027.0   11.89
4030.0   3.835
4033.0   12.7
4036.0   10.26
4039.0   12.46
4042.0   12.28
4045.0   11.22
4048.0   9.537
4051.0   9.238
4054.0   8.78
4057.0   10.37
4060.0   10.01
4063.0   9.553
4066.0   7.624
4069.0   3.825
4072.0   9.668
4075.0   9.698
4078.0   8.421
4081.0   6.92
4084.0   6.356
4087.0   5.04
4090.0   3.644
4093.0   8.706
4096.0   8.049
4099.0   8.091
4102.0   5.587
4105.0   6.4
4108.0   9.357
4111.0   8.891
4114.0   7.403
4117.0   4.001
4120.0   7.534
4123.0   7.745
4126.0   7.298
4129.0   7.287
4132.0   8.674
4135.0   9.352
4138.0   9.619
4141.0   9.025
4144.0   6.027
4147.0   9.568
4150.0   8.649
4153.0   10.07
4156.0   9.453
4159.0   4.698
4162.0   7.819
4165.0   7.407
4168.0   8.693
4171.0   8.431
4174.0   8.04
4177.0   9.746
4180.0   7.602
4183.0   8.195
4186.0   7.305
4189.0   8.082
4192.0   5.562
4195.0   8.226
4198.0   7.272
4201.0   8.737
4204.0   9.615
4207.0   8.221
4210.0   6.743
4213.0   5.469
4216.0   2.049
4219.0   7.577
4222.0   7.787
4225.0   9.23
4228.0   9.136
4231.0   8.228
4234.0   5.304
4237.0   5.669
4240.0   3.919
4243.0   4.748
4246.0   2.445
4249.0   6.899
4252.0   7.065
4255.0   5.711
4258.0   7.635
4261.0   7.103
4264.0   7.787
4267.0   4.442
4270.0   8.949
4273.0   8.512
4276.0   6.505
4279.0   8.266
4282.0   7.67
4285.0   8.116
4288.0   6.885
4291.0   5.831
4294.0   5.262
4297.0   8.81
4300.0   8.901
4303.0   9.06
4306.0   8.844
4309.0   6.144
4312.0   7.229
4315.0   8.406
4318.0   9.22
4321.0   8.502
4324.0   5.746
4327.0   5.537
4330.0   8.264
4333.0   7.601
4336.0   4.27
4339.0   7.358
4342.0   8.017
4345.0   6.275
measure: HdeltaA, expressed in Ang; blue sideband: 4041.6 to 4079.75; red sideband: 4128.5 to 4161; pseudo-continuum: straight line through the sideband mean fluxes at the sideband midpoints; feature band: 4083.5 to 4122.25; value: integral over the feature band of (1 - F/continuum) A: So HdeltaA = 8.4 Ang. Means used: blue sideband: 9.15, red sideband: 8.43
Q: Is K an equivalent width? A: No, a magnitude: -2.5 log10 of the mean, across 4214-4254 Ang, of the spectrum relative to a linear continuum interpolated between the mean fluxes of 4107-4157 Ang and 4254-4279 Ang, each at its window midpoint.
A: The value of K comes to 0.21 mag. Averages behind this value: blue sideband 8.21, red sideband 7.18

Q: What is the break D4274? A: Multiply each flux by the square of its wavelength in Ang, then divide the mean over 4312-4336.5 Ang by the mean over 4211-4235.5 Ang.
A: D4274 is 1.12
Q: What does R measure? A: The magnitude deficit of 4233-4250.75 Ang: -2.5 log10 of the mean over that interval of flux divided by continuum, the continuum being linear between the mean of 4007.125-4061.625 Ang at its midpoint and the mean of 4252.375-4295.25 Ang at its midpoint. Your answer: 0.47 mag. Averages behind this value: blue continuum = 9.98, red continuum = 7.06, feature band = 4.85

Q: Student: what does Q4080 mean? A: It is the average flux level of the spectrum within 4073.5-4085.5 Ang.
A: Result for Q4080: 7.85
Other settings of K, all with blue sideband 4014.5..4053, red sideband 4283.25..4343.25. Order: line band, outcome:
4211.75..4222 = 0.460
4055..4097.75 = 0.238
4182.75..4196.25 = 0.158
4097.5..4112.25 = 0.217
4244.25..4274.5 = 0.187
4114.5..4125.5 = 0.360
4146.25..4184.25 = 0.059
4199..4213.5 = 0.067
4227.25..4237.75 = 0.160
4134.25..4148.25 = 0.041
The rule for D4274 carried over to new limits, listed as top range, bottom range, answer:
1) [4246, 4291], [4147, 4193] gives 0.92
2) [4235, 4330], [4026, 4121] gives 0.93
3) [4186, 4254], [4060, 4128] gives 0.98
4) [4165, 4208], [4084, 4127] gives 1.21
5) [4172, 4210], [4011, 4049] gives 0.86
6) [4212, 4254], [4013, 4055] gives 0.68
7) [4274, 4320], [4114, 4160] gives 1.04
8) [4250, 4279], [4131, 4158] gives 0.85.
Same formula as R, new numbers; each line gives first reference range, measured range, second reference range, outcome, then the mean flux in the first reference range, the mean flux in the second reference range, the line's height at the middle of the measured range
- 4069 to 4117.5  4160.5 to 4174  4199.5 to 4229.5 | -0.10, 7.23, 7.46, 7.37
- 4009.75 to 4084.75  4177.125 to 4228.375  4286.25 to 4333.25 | 0.10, 9.29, 7.52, 8.24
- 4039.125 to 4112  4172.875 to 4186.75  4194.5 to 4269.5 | -0.14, 8.29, 6.69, 7.23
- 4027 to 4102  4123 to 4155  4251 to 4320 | -0.04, 8.6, 7.5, 8.23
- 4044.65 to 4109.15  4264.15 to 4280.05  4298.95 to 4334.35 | 0.07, 7.94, 7.77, 7.81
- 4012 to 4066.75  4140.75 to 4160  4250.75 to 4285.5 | 0.04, 9.82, 7.29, 8.59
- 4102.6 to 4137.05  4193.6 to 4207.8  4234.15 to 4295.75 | -0.21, 7.61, 6.45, 6.97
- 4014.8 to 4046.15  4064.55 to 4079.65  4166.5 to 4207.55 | 0.22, 10.1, 8.12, 9.6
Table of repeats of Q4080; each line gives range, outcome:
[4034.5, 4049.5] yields 11.2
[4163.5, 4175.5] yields 8.14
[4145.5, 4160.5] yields 8.49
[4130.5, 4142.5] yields 9.17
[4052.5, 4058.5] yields 9.57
